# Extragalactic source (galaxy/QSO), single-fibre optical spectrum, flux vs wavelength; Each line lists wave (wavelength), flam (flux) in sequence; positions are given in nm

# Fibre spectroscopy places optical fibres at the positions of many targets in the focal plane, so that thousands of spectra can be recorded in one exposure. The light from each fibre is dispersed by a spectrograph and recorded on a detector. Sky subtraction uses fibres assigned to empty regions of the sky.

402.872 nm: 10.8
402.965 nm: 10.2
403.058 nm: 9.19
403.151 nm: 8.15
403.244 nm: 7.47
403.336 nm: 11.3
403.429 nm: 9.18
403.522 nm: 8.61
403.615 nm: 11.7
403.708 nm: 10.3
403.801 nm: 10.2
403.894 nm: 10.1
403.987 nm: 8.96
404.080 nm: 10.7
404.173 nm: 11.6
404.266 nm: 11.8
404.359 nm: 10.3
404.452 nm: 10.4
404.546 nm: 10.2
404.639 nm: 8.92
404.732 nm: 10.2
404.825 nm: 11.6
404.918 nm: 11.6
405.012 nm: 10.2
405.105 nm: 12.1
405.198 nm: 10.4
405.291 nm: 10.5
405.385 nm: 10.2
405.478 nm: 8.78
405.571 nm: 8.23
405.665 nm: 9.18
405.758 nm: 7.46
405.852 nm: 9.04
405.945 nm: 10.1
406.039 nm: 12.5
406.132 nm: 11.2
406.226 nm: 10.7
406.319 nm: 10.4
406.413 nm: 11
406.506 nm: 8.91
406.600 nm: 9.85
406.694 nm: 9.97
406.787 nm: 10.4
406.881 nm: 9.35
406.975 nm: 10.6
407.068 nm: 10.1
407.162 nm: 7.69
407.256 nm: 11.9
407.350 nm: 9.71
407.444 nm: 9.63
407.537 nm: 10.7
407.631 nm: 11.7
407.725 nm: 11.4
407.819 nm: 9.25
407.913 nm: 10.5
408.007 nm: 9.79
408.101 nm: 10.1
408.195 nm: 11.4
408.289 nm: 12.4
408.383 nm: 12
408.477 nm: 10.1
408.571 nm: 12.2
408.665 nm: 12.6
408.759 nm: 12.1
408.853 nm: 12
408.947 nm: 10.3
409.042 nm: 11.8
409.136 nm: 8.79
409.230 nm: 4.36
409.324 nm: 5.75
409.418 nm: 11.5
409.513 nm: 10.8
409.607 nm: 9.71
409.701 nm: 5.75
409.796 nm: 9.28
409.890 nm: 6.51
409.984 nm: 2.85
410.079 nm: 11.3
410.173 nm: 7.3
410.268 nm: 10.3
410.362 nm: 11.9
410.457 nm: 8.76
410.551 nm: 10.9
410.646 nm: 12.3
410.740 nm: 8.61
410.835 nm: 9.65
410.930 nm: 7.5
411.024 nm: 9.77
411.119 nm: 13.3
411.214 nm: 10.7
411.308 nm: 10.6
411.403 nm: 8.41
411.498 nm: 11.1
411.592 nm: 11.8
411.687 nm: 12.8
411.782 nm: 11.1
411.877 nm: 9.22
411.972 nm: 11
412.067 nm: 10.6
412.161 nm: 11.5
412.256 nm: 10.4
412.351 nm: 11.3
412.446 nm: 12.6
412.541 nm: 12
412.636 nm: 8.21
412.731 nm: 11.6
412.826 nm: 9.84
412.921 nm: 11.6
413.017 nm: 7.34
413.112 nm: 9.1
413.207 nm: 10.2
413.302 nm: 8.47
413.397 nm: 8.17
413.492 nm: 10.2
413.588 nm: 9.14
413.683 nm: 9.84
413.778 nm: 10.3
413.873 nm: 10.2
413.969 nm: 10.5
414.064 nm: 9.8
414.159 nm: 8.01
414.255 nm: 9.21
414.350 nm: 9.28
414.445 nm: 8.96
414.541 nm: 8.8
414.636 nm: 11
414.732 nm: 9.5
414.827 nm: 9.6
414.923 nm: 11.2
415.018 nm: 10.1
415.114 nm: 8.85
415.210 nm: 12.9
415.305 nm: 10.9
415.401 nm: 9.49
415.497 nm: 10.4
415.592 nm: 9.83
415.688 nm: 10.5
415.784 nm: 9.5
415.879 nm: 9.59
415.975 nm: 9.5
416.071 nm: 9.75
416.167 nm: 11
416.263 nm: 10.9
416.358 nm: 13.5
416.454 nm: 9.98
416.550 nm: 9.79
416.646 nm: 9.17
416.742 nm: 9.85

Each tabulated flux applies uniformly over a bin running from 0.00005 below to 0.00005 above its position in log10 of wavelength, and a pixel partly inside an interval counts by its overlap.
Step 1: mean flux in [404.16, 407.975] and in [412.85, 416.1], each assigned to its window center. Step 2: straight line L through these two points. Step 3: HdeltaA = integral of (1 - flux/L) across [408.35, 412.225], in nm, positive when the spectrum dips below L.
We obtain 0.01 nm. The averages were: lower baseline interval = 10.2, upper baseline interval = 9.76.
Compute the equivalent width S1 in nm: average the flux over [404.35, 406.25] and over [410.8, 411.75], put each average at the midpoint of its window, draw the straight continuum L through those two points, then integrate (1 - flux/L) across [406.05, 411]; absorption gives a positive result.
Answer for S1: 0.22 nm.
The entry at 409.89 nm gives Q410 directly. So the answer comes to 6.51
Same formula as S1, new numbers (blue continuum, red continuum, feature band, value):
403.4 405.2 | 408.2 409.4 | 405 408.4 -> 0.07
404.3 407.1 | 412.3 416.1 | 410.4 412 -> -0.07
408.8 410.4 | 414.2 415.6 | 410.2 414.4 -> -0.35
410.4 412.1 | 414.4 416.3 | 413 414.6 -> 0.14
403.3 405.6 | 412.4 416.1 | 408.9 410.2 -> 0.23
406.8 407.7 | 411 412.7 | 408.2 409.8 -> 0.05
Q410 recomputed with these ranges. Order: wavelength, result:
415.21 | 12.9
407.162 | 7.69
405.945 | 10.1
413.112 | 9.1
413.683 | 9.84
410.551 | 10.9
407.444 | 9.63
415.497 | 10.4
